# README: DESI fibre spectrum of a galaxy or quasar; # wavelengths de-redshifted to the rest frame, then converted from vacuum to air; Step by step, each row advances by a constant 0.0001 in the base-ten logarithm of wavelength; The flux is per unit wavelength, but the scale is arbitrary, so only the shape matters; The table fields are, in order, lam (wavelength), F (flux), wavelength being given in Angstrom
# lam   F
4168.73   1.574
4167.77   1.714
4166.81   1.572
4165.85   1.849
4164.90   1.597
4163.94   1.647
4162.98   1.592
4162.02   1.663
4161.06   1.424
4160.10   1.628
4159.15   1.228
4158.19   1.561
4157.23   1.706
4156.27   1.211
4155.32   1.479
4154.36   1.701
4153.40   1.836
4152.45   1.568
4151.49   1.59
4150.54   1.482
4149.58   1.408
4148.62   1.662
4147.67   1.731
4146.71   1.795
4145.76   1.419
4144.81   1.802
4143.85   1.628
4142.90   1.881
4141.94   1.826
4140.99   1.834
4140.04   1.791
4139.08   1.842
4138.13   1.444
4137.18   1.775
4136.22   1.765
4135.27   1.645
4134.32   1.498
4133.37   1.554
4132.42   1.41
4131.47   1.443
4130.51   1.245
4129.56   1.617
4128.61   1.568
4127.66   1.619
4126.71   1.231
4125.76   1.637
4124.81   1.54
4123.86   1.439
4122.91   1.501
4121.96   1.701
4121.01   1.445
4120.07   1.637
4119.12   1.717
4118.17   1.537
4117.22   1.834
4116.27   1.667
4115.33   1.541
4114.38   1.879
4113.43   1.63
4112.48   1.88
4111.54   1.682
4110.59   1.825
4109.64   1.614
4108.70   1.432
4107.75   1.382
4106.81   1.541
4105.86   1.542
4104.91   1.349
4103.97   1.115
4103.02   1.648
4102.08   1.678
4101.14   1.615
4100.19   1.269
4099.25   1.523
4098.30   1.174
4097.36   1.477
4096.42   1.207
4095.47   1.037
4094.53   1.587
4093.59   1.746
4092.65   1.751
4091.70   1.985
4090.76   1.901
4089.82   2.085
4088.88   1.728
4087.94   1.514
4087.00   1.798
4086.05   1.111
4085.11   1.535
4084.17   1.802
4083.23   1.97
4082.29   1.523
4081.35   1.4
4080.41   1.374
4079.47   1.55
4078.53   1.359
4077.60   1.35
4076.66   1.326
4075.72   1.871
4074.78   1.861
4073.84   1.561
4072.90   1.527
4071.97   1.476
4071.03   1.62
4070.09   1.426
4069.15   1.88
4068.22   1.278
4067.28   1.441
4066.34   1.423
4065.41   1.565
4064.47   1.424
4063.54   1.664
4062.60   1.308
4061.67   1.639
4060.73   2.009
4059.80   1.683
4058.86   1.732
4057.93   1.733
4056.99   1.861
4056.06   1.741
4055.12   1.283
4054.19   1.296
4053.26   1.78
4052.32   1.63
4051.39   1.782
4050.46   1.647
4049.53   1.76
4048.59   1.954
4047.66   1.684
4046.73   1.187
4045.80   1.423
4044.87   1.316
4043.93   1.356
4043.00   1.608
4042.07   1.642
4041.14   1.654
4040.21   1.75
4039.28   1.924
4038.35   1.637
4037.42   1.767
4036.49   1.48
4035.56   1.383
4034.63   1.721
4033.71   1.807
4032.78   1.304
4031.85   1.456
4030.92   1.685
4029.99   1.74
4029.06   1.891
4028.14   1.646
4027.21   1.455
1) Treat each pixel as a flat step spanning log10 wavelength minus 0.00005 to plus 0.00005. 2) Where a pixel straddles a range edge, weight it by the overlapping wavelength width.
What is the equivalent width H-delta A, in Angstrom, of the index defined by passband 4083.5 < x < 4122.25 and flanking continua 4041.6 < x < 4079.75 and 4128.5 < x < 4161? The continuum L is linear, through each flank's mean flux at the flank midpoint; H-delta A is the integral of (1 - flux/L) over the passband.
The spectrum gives 0.0 Angstrom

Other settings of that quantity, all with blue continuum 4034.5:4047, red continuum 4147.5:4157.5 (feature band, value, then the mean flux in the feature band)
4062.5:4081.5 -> 0.6 Angstrom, 1.51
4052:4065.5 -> -0.5 Angstrom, 1.62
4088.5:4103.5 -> -0.2 Angstrom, 1.59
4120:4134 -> 0.6 Angstrom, 1.5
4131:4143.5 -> -0.8 Angstrom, 1.67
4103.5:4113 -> 0.2 Angstrom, 1.54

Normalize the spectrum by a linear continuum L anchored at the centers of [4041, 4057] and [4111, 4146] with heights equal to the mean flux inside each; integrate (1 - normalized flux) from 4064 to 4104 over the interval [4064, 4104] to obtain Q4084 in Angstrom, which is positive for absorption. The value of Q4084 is 1.2 Angstrom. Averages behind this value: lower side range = 1.58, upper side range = 1.63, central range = 1.55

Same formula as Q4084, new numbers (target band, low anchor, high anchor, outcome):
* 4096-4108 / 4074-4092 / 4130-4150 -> 1.5 Angstrom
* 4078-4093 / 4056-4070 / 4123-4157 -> -0.3 Angstrom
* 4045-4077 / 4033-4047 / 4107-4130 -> -0.3 Angstrom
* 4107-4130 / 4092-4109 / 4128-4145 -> -0.9 Angstrom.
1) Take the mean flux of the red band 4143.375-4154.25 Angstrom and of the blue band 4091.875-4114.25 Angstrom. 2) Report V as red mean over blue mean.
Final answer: 1.07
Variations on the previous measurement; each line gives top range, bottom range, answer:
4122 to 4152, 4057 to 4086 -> 1.02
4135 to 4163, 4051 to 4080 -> 1.03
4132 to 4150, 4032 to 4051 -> 1.05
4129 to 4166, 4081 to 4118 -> 1.01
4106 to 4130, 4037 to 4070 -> 1.00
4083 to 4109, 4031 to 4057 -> 0.97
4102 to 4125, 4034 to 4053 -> 0.98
